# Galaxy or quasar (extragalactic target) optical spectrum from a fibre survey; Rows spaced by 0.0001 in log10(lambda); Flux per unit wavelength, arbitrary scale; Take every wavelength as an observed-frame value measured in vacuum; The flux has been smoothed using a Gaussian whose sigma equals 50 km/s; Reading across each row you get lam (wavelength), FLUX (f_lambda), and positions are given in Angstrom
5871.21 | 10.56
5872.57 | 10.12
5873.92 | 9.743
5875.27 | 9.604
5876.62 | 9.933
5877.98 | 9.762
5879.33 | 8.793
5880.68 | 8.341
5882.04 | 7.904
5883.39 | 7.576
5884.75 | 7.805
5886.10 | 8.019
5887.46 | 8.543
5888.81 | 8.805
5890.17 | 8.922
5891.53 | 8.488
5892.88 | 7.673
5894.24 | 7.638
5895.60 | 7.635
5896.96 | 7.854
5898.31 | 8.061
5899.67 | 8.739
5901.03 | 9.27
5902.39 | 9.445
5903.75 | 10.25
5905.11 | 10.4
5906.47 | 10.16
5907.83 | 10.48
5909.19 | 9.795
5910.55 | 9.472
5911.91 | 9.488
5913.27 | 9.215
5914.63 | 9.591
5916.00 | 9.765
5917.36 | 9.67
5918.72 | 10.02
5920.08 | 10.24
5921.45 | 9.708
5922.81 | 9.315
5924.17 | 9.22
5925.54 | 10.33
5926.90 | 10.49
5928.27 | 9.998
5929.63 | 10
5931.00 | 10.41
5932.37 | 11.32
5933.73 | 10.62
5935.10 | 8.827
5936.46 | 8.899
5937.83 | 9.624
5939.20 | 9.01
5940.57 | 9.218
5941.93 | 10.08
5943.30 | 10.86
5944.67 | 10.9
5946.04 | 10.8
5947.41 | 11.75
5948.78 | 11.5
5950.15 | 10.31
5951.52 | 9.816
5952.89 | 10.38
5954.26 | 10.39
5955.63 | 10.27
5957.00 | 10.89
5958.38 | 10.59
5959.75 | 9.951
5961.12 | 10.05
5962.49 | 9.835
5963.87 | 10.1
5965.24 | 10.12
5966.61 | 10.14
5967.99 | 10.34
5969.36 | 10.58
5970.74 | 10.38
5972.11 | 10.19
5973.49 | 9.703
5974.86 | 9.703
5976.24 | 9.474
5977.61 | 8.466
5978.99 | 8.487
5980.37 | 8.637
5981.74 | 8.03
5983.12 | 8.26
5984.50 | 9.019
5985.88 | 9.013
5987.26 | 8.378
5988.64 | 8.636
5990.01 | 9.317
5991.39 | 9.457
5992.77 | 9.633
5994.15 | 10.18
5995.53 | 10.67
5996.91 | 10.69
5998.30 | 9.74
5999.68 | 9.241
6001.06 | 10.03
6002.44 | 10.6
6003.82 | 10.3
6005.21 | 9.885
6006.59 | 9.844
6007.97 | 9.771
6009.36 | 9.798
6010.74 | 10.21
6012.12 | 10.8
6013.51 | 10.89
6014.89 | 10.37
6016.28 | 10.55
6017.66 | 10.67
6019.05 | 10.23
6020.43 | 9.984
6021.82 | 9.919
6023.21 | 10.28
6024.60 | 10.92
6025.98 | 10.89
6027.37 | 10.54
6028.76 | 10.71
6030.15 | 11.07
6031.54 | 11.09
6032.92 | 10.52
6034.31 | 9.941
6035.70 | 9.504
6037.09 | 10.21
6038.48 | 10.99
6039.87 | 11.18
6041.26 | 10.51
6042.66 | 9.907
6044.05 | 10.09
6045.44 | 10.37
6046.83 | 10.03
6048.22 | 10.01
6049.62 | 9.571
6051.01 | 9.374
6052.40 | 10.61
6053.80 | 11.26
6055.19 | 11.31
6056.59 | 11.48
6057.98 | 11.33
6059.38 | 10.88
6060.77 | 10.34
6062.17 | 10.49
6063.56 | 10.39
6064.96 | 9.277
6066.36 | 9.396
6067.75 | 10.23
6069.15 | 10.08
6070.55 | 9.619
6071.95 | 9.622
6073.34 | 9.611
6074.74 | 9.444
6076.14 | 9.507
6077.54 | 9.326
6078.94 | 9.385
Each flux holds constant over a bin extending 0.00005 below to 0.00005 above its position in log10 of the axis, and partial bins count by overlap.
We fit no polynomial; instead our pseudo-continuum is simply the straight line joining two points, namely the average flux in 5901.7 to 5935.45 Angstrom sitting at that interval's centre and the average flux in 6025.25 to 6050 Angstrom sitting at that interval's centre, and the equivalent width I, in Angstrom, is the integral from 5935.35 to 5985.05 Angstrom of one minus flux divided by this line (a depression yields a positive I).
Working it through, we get 1.0 Angstrom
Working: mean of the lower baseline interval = 9.94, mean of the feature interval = 9.9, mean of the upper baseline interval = 10.4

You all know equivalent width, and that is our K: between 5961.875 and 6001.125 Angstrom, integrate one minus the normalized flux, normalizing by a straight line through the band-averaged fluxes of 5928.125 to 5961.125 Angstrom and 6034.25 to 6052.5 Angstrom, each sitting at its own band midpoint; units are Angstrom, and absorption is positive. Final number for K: 2.7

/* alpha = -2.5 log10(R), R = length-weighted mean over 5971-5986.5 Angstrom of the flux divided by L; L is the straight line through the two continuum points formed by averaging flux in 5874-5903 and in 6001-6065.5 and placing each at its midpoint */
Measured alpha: 0.08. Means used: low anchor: 8.54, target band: 9.04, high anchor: 10.4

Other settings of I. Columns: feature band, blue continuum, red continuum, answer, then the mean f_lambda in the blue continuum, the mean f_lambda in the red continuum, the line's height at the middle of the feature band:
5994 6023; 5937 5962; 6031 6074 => 0.3 Angstrom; 10.3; 10.3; 10.3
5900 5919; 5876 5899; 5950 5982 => -2.2 Angstrom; 8.33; 9.89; 8.77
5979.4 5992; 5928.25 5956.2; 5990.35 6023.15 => 1.8 Angstrom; 10.2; 10.1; 10.2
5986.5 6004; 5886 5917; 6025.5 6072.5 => 0.3 Angstrom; 9.06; 10.4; 9.89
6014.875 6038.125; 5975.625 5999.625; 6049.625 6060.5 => -0.8 Angstrom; 9.18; 10.8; 10.1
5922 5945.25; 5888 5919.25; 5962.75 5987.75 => -1.7 Angstrom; 9.16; 9.4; 9.26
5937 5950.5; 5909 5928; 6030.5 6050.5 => -0.7 Angstrom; 9.74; 10.3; 9.85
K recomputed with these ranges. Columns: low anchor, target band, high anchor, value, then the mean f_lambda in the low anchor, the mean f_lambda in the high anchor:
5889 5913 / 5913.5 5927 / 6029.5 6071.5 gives -0.8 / 9.04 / 10.4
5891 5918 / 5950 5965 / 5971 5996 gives -1.7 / 9.16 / 9.19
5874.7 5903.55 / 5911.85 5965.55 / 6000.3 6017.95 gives -4.9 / 8.54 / 10.3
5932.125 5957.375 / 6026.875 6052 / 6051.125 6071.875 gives 0.2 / 10.3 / 10.4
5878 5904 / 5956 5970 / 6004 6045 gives -1.2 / 8.41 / 10.4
